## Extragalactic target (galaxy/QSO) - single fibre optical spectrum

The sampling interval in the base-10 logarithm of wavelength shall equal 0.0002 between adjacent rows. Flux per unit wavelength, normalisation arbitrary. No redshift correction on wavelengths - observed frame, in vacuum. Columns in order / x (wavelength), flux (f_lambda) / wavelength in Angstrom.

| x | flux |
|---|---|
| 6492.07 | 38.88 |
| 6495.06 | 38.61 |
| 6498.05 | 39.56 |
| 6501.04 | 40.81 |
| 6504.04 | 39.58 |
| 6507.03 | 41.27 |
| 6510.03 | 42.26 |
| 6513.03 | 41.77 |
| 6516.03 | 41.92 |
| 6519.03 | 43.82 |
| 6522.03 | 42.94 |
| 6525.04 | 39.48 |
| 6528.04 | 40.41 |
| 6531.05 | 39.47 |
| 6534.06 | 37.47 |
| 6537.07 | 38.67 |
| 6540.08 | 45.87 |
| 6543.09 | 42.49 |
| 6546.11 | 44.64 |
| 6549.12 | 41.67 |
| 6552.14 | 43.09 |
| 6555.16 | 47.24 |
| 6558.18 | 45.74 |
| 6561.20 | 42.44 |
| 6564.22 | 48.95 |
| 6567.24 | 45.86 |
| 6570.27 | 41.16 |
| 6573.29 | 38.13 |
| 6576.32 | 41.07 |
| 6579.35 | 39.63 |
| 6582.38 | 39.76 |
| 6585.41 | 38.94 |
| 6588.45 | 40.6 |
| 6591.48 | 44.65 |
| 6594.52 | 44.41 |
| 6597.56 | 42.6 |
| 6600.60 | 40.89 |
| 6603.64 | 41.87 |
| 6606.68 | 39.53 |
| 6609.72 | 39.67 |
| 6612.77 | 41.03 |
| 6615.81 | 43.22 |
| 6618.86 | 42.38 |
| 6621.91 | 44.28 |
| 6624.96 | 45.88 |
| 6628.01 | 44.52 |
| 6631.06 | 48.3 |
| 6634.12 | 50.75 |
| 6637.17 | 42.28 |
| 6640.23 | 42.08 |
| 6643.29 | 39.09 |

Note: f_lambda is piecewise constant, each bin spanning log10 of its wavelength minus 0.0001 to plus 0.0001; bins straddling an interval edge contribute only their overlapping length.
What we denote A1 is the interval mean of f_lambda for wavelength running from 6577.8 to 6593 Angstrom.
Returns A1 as 40.7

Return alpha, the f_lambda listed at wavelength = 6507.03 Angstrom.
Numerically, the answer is 41.27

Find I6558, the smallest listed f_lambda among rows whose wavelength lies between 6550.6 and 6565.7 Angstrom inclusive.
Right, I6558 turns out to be 42.44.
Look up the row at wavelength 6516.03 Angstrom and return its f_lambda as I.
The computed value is 41.92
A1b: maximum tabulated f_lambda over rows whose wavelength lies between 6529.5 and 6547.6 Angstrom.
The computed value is 45.87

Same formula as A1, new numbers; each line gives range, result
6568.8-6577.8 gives 40.1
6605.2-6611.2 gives 39.6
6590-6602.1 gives 43.1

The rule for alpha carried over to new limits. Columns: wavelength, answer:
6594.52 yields 44.41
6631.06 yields 48.3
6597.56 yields 42.6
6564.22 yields 48.95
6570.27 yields 41.16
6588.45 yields 40.6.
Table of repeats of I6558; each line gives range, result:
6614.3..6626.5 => 42.38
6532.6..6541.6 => 37.47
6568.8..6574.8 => 38.13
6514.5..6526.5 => 39.48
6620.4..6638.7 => 42.28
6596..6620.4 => 39.53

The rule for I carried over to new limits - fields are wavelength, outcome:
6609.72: 39.67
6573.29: 38.13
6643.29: 39.09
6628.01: 44.52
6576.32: 41.07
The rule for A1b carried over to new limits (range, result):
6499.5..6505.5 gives 40.81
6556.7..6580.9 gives 48.95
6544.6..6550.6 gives 44.64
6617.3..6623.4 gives 44.28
